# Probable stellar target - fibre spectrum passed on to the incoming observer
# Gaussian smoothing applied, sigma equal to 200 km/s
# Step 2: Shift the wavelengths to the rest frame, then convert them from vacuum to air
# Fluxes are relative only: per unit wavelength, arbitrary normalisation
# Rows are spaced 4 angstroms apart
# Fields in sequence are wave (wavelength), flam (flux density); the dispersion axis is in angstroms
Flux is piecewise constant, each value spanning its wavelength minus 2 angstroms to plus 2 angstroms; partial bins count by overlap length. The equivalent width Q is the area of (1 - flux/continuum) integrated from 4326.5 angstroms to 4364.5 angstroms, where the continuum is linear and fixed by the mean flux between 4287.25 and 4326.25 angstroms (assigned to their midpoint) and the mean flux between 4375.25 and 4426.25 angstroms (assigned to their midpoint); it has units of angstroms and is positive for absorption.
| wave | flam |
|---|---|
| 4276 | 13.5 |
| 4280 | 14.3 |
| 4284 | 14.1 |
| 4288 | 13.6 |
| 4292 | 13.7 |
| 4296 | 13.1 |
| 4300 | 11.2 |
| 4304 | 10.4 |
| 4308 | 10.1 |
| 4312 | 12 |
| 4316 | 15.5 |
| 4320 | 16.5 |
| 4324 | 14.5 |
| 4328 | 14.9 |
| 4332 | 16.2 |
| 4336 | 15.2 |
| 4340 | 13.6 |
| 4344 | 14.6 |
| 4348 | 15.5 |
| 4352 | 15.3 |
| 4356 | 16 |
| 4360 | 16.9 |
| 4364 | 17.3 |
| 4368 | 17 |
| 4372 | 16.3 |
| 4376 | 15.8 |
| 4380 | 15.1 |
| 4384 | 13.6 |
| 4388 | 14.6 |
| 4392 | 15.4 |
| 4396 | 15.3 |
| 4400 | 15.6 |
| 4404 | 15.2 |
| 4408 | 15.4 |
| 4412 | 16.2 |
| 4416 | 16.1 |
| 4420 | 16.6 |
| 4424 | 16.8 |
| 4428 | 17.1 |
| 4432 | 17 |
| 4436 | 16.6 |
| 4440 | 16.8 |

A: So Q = -3.8 angstroms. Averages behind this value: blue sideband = 13.1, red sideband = 15.5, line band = 15.5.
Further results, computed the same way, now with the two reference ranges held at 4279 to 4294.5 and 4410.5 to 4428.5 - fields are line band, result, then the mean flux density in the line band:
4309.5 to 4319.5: 0.3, 14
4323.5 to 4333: -0.3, 15.2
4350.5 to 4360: -0.4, 15.9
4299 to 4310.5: 3.0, 10.6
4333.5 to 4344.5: 0.3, 14.5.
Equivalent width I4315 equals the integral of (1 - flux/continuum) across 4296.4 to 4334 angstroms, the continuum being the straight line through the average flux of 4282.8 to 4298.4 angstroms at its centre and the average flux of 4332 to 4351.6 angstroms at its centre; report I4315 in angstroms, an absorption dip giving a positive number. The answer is 2.0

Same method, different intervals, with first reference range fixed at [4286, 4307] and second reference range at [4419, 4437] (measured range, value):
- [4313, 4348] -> -4.2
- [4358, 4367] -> -1.5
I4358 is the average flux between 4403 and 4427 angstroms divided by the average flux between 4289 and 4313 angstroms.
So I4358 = 1.4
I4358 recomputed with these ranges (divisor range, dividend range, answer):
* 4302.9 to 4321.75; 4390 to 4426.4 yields 1.22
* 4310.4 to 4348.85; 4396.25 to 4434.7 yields 1.09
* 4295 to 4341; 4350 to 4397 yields 1.16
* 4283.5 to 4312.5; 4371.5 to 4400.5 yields 1.24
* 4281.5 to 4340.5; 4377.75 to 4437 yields 1.15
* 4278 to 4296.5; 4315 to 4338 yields 1.12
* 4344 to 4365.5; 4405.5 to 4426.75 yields 1.01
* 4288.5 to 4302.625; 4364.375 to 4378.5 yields 1.30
